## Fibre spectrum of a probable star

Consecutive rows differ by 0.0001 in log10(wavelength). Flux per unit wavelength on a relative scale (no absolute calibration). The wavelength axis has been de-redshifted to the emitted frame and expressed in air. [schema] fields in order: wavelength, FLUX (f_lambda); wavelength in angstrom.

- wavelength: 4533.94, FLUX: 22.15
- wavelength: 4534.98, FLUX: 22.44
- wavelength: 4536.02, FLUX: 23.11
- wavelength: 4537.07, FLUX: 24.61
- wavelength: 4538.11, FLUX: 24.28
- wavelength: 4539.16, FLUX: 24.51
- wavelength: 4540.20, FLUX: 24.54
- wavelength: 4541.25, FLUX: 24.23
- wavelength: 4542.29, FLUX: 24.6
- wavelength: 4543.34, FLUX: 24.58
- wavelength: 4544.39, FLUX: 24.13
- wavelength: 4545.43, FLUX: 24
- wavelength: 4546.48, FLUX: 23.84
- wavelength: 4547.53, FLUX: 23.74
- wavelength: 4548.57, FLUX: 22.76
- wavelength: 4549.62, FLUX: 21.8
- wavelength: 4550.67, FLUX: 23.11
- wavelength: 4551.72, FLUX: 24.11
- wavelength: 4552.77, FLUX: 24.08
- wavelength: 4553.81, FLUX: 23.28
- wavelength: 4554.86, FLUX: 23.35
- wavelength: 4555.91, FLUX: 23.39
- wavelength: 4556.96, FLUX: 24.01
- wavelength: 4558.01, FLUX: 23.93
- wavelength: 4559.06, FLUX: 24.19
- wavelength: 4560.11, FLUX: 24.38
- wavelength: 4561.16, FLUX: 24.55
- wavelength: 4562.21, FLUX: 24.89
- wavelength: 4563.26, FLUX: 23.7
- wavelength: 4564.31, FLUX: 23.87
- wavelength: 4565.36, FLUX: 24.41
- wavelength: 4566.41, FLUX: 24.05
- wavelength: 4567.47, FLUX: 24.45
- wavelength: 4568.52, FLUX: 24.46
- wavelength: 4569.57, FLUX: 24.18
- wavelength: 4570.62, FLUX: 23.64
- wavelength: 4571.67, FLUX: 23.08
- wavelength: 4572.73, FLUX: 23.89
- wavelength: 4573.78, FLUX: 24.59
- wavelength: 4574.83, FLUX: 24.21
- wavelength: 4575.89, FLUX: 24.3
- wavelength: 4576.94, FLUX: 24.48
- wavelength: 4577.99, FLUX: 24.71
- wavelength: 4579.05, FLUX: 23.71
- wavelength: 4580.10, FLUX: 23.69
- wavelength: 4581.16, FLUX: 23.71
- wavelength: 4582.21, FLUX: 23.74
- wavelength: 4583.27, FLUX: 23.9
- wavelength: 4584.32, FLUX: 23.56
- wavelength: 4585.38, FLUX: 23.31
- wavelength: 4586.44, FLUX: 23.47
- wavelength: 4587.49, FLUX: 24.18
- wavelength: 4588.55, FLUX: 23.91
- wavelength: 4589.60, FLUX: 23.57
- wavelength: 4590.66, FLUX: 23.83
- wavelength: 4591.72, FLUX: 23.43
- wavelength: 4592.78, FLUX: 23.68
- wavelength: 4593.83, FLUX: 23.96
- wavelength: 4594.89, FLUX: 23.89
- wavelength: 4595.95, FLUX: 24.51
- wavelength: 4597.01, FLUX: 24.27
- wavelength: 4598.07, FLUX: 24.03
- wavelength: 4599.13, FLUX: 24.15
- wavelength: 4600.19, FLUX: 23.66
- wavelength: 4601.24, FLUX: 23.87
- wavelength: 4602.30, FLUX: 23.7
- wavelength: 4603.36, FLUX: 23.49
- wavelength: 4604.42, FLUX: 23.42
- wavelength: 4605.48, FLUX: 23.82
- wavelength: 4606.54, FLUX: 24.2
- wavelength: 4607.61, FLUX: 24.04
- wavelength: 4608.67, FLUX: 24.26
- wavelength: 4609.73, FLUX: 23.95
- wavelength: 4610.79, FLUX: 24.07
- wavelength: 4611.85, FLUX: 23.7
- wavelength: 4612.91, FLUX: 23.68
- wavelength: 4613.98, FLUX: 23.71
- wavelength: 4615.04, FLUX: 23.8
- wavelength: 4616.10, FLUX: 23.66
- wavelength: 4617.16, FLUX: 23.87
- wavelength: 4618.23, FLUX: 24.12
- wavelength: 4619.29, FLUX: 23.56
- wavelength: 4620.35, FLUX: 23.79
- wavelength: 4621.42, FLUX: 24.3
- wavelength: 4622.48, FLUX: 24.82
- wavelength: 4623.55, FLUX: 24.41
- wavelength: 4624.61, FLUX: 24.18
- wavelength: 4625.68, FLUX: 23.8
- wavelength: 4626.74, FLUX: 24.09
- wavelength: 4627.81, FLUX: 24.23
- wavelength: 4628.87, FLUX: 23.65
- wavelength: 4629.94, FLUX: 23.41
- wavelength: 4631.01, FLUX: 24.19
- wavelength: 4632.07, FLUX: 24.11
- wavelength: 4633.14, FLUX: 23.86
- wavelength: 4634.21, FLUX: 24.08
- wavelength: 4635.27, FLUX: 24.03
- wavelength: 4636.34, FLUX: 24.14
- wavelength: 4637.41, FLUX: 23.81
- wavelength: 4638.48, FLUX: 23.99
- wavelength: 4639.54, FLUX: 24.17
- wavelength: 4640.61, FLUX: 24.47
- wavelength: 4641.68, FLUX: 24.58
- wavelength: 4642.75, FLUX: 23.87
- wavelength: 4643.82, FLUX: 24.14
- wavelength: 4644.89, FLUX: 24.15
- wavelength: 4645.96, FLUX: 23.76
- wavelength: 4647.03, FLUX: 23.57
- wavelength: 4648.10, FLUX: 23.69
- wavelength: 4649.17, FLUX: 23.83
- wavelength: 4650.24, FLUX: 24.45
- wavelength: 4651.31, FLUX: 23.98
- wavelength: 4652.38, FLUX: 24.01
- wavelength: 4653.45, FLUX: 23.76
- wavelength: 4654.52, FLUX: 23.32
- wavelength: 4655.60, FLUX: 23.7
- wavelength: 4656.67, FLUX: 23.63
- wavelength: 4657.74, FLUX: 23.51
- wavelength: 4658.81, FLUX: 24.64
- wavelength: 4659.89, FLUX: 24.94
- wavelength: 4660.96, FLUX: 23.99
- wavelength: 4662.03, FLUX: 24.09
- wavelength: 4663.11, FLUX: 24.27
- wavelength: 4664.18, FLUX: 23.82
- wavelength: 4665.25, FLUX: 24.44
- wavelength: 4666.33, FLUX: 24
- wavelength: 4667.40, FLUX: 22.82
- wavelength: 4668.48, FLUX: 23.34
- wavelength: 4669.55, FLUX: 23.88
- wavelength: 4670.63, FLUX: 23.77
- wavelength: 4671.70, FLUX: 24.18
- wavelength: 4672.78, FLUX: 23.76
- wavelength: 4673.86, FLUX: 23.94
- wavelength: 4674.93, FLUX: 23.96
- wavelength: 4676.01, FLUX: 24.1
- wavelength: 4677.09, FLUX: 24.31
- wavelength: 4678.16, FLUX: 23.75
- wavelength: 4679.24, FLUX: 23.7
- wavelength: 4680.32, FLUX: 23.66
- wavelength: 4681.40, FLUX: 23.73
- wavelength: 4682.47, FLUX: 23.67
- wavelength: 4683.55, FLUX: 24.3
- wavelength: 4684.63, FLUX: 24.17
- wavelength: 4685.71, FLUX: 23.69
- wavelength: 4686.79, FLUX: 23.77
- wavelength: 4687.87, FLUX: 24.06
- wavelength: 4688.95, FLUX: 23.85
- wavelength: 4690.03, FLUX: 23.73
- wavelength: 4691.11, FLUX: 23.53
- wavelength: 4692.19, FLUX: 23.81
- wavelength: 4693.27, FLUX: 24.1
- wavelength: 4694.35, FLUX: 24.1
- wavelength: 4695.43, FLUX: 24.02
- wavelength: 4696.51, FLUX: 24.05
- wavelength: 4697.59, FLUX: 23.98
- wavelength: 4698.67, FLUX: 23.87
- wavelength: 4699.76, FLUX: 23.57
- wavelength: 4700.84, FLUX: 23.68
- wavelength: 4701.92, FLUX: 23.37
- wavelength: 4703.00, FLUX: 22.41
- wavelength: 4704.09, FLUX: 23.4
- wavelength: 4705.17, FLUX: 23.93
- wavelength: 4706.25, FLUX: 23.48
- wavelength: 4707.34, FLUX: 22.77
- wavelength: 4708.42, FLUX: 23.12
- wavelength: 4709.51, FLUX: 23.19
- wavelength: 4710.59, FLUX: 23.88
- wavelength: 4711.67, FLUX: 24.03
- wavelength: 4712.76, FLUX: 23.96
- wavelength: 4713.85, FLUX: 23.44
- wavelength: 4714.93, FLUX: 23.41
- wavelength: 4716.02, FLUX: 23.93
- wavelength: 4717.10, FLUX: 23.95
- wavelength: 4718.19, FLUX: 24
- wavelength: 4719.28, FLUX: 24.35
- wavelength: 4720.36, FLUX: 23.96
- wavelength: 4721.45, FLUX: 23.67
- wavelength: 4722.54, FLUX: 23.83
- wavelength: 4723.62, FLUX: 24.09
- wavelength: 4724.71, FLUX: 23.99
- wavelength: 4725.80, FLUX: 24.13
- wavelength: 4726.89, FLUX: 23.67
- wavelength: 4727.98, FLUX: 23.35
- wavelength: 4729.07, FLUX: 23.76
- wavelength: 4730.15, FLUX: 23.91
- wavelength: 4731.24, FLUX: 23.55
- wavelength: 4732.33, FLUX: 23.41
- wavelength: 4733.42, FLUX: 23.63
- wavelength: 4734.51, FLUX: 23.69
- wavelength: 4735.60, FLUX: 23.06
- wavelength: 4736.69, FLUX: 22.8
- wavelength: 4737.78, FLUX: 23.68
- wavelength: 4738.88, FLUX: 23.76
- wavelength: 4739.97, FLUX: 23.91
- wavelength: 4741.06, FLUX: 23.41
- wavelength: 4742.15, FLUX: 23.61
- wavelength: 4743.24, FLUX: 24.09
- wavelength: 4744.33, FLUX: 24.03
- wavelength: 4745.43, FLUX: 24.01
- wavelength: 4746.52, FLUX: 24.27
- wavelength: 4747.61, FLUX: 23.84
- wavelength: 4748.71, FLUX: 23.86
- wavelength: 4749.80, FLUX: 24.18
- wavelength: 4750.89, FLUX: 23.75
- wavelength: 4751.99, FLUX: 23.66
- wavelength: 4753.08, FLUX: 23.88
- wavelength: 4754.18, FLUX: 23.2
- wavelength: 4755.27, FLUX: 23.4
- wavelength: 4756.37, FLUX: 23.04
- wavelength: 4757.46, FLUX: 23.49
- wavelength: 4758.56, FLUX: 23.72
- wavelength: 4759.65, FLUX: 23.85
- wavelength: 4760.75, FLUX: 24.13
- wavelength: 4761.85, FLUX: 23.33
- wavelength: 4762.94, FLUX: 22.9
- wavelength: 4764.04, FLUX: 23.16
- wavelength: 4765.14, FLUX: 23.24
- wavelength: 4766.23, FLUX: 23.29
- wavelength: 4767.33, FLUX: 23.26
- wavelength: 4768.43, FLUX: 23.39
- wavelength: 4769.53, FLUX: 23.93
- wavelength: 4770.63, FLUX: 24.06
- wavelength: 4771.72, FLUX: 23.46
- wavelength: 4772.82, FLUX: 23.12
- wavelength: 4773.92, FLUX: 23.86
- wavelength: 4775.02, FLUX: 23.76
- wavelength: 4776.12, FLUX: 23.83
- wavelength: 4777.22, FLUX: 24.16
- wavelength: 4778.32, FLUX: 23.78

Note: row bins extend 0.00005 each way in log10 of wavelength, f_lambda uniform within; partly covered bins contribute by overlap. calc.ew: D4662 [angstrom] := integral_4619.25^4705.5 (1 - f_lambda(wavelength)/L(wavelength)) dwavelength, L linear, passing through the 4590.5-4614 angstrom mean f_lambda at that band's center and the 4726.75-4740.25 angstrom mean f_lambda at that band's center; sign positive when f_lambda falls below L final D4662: -0.7 angstrom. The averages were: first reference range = 23.9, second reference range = 23.5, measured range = 23.9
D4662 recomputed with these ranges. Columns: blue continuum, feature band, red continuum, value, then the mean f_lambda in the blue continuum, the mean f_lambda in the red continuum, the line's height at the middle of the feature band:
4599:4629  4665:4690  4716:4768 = -0.05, 23.9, 23.7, 23.8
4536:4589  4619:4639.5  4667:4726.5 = -0.15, 24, 23.8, 23.9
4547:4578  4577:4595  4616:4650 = 0.11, 23.9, 24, 23.9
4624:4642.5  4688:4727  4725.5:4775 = 0.07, 24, 23.6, 23.8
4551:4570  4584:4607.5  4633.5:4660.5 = 0.21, 24.1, 24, 24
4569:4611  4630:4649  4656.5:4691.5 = -0.09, 23.9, 23.9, 23.9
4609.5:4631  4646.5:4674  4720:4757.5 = -0.04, 23.9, 23.7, 23.9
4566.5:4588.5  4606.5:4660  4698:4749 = -0.31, 24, 23.7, 23.8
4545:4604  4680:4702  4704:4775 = -0.13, 23.9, 23.7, 23.7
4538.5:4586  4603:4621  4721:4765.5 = 0.02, 23.9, 23.7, 23.9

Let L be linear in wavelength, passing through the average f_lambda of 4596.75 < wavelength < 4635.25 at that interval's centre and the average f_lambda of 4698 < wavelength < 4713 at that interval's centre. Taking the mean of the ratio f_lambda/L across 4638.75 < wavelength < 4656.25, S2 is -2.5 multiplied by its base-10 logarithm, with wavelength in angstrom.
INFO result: -0.01 mag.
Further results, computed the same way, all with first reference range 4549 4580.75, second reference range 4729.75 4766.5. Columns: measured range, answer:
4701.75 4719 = 0.007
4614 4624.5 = -0.009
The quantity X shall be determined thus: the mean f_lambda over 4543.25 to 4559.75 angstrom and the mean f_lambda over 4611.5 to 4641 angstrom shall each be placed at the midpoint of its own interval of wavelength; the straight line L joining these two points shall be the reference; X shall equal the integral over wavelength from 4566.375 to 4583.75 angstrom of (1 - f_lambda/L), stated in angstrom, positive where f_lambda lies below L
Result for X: -0.22 angstrom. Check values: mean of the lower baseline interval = 23.6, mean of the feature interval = 24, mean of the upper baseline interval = 24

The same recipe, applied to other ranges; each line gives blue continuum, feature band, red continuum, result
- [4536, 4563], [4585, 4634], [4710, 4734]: 0.0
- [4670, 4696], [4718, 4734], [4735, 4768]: -0.1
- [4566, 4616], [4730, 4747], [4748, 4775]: 0.0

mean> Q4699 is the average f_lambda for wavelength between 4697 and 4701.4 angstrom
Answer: 23.8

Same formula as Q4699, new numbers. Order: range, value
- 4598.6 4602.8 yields 23.9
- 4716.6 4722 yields 24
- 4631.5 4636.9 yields 24.1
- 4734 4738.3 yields 23.3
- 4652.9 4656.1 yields 23.6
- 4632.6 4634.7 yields 23.9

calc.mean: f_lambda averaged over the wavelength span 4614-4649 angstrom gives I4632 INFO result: 24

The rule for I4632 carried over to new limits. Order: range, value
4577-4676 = 23.9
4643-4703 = 23.9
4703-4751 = 23.7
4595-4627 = 24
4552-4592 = 24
